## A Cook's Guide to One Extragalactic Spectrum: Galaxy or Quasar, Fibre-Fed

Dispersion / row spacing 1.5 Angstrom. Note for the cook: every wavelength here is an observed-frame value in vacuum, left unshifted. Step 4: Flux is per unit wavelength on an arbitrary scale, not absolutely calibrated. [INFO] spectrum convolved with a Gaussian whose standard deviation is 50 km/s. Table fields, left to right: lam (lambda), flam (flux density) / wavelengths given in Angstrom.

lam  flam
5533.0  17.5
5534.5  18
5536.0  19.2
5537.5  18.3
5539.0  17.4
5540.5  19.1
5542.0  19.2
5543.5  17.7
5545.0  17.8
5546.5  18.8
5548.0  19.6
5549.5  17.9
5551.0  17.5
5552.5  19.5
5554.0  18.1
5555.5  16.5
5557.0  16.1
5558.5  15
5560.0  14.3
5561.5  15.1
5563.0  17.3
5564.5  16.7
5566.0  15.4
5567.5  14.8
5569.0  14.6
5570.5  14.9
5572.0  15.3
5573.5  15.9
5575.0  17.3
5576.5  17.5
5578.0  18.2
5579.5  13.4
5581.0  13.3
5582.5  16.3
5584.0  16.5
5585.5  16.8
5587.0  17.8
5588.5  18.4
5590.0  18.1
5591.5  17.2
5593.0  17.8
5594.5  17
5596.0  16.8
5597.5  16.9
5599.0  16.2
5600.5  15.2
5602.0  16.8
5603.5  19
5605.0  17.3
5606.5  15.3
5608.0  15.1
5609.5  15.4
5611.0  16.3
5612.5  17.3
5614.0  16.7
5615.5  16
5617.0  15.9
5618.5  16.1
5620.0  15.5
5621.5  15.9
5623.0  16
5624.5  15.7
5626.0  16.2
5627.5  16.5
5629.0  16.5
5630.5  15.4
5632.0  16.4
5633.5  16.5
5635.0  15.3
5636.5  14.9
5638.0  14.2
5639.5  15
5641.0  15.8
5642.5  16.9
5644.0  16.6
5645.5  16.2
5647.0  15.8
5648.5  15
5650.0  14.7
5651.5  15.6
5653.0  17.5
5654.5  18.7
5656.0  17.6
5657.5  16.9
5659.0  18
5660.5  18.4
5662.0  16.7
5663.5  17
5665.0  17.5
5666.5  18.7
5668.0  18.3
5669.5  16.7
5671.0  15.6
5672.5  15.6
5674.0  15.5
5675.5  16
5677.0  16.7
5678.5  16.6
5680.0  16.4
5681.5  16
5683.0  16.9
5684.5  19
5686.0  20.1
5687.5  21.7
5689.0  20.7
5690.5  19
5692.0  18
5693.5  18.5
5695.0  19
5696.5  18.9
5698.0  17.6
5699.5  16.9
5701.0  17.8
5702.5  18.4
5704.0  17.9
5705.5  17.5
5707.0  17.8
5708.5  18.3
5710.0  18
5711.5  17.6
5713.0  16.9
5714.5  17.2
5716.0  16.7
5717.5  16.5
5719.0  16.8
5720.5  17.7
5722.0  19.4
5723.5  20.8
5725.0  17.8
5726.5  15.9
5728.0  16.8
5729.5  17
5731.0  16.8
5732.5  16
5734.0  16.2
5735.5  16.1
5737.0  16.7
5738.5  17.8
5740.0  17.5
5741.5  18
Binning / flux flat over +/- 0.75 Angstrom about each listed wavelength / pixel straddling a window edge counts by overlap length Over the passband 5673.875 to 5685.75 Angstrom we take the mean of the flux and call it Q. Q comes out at 16.8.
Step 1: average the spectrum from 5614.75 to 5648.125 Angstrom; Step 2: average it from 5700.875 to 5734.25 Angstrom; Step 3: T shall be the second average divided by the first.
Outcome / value 1.1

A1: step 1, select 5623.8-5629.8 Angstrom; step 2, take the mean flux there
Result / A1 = 16.2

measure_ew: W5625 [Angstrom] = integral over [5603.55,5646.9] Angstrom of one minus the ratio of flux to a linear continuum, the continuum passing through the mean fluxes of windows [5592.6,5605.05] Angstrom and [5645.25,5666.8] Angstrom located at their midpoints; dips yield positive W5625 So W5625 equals 2.4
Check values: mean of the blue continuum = 17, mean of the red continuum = 16.9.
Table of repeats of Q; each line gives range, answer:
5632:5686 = 16.6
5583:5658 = 16.4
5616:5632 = 16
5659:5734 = 17.6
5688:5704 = 18.5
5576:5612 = 16.6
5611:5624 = 16.2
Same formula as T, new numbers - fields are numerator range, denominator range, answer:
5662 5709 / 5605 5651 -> 1.12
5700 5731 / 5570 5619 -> 1.07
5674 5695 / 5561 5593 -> 1.11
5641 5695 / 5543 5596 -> 1.04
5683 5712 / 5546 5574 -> 1.12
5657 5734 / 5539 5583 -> 1.06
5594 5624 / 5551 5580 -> 1.01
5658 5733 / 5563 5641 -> 1.09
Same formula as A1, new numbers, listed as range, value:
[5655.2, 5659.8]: 17.5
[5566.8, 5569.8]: 14.7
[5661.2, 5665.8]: 17.1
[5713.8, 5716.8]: 16.9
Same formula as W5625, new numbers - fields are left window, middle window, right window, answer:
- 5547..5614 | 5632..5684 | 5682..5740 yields 2.54 Angstrom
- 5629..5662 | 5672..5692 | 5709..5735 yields -1.16 Angstrom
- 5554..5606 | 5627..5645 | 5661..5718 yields 1.26 Angstrom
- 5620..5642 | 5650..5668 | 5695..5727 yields -1.06 Angstrom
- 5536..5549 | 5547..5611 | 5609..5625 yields 2.88 Angstrom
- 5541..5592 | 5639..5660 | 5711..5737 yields 0.59 Angstrom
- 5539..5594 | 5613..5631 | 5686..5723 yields 1.36 Angstrom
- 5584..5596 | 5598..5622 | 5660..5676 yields 1.47 Angstrom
